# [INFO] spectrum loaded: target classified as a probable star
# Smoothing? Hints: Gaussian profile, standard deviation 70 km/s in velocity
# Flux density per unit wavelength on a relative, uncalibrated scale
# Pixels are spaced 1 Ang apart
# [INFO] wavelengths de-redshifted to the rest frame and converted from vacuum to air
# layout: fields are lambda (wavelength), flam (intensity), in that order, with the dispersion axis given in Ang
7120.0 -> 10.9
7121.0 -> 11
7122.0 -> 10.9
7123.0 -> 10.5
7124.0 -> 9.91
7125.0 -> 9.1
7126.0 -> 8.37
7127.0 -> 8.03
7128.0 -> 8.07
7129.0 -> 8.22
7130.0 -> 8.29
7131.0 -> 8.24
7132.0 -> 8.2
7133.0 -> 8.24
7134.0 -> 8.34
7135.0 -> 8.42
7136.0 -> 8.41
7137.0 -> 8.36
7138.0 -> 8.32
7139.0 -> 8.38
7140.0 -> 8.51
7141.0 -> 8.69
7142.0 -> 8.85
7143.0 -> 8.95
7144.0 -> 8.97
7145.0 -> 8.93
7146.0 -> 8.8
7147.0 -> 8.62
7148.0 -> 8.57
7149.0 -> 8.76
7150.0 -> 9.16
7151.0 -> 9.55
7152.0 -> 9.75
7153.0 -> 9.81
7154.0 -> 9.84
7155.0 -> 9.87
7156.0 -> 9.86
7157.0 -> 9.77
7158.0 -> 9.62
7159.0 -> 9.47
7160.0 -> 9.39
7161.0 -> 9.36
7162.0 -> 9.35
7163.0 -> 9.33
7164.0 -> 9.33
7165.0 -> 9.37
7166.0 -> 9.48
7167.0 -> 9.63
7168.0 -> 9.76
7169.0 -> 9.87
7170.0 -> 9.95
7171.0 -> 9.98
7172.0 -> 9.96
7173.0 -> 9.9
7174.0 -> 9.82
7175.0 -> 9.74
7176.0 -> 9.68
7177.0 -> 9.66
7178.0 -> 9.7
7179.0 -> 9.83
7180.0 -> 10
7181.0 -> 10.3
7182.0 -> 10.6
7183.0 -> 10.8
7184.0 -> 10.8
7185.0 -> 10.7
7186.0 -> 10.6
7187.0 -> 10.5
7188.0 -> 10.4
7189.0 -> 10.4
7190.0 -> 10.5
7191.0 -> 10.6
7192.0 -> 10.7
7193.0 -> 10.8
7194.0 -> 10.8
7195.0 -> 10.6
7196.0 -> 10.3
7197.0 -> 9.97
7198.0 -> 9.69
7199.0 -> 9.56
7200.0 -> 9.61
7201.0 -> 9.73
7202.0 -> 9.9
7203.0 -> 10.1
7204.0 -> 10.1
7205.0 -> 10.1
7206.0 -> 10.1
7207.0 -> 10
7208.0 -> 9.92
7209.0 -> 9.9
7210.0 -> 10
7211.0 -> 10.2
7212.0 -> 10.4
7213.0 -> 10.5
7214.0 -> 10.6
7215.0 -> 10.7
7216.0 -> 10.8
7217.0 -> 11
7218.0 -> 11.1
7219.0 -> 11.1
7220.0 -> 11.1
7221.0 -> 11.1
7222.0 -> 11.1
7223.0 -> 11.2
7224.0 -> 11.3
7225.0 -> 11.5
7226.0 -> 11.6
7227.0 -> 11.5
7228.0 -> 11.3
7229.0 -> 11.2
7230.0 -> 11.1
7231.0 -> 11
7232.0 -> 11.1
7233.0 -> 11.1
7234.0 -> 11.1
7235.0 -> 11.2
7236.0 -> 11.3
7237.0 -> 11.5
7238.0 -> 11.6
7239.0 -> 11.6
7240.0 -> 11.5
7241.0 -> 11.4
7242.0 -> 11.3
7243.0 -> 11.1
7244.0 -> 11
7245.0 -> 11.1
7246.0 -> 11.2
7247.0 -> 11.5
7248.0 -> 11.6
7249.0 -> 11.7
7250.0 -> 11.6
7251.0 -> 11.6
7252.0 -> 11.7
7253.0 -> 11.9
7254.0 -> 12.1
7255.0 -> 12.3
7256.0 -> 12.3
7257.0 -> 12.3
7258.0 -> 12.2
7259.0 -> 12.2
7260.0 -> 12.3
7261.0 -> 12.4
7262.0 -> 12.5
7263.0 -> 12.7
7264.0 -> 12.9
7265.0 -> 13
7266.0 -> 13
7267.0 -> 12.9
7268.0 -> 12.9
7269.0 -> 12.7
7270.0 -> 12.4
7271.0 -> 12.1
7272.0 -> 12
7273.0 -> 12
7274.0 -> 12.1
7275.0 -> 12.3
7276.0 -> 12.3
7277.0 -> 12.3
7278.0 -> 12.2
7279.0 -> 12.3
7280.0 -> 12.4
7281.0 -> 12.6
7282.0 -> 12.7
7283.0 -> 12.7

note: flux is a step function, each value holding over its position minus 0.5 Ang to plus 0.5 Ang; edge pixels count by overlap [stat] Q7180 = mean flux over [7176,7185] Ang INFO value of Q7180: 10.2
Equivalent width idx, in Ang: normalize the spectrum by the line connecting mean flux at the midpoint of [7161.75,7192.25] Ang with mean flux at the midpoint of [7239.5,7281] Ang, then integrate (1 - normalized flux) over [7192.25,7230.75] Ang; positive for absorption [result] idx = 1.1 Ang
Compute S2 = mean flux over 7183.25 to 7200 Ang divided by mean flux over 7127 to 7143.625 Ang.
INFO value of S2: 1.24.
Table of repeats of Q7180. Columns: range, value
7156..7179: 9.65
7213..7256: 11.3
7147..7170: 9.49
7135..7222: 9.85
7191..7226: 10.5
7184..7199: 10.4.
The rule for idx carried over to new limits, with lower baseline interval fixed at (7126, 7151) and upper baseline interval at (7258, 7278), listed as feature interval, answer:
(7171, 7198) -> -1.0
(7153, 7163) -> -0.5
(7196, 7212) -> 0.9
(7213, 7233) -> 0.0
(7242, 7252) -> 0.4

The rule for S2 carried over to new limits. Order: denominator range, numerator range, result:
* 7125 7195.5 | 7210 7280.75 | 1.23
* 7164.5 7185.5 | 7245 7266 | 1.21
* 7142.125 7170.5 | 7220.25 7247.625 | 1.20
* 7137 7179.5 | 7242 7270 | 1.29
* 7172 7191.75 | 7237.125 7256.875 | 1.13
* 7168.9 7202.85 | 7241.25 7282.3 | 1.19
